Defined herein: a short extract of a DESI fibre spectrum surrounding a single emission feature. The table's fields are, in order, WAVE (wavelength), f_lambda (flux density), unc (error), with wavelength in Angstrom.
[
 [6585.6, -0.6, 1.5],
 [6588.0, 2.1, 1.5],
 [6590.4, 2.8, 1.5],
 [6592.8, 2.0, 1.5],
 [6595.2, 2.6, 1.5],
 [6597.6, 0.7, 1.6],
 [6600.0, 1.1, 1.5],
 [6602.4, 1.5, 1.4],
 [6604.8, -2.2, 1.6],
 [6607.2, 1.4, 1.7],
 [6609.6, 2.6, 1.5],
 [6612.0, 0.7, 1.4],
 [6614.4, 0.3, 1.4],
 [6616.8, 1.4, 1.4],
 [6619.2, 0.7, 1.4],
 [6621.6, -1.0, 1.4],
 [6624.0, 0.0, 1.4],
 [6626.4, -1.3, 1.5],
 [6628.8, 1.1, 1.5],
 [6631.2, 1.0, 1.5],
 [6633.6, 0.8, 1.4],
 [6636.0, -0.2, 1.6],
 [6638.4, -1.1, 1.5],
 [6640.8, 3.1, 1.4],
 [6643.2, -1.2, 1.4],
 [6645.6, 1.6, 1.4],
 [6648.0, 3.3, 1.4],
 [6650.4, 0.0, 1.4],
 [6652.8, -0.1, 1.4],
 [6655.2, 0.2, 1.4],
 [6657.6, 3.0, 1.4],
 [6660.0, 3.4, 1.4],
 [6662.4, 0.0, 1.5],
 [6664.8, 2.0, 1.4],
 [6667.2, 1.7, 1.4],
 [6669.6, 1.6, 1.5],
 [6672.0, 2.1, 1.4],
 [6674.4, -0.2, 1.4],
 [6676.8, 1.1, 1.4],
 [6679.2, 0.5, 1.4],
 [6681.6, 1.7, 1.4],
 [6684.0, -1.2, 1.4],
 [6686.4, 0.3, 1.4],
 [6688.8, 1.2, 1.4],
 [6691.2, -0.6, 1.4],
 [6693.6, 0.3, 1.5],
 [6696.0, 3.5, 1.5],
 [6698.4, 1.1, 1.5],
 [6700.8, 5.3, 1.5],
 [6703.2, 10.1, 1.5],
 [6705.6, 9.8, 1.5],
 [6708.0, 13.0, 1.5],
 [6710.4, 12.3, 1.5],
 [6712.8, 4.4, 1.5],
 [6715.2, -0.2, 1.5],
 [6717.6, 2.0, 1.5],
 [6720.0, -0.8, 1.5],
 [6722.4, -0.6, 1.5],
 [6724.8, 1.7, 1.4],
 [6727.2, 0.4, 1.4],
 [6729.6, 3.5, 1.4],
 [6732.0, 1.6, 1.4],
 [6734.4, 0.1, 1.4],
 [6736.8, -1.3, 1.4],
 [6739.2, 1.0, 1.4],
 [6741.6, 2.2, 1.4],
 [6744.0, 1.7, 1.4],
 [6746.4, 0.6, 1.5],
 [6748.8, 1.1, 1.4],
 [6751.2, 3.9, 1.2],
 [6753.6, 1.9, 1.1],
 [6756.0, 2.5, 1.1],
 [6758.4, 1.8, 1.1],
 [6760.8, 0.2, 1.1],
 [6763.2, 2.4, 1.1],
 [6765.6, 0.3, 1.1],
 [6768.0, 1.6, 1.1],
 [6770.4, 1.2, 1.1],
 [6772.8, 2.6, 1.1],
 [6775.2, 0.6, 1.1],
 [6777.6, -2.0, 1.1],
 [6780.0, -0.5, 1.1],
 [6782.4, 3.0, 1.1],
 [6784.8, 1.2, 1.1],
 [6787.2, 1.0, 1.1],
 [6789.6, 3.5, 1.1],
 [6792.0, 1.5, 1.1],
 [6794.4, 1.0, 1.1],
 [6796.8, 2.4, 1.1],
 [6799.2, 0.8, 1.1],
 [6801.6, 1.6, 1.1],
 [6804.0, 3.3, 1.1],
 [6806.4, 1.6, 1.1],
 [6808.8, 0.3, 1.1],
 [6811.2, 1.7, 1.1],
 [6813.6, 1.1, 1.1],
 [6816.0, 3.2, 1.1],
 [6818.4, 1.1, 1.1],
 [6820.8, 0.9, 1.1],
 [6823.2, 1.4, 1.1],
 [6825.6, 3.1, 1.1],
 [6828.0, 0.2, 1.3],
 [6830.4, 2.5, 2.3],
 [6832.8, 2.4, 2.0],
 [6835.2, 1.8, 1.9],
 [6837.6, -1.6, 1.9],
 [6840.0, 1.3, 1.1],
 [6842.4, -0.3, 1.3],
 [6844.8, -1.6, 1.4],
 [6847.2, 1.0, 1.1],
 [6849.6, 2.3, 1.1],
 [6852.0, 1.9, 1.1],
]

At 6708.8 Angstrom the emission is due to [O II]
